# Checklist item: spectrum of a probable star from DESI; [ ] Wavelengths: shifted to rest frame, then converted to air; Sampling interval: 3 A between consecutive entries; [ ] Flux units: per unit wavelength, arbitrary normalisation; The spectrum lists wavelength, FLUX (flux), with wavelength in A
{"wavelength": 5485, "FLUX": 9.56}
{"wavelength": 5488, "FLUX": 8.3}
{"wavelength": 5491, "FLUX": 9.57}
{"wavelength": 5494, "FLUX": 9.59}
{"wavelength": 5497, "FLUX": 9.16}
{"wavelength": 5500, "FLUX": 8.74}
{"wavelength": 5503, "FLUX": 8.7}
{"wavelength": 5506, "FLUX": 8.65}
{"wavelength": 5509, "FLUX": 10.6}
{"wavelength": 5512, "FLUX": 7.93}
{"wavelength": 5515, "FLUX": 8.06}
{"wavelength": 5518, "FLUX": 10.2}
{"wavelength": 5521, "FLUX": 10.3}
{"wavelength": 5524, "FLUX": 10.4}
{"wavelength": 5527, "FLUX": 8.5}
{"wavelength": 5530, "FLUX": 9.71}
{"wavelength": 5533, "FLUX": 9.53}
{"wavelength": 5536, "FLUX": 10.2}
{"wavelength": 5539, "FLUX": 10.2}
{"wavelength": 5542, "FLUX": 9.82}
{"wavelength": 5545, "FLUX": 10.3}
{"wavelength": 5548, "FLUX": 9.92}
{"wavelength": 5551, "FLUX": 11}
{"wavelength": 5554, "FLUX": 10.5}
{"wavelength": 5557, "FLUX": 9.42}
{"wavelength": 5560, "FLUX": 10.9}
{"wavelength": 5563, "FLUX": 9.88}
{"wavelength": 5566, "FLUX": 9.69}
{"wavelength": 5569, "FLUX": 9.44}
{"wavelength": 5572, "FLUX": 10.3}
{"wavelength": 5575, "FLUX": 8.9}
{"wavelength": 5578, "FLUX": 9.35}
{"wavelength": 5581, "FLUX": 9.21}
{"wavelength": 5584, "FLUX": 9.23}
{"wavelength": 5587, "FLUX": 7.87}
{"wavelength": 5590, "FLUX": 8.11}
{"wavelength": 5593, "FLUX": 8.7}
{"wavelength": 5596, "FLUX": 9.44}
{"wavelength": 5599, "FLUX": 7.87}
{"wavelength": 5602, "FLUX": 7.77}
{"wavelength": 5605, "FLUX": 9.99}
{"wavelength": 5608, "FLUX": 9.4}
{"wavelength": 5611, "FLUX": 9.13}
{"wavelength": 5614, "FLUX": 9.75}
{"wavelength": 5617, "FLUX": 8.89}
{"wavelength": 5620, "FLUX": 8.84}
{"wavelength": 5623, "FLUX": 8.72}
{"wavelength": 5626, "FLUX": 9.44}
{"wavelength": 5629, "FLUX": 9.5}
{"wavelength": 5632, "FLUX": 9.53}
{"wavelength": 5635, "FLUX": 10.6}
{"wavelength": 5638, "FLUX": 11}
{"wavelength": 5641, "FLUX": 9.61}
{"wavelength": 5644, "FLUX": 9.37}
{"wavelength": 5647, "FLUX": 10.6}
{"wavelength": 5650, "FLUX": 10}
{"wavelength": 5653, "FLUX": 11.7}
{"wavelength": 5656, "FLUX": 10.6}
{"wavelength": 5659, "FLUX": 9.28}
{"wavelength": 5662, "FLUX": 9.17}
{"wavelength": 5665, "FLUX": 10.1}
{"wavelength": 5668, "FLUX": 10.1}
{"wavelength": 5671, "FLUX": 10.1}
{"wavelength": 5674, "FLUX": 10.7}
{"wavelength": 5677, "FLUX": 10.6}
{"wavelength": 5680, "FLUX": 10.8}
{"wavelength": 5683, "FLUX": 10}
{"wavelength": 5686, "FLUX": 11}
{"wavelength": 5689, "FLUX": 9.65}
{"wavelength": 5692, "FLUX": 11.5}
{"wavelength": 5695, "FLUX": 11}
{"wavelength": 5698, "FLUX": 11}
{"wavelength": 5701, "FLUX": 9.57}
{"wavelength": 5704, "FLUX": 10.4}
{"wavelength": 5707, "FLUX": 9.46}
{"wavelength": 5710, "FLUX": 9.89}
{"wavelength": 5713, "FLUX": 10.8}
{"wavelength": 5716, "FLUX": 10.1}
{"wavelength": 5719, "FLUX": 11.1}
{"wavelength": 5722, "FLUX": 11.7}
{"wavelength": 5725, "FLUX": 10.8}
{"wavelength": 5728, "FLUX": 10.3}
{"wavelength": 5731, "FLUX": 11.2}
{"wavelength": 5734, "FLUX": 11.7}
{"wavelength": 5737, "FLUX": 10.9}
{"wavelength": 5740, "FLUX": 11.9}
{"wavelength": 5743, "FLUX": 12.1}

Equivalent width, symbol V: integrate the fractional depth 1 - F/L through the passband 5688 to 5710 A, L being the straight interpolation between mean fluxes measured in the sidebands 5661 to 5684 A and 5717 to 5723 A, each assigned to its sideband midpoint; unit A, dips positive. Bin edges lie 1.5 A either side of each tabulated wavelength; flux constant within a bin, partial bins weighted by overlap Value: 0.9 A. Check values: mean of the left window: 10.2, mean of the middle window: 10.4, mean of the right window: 11.3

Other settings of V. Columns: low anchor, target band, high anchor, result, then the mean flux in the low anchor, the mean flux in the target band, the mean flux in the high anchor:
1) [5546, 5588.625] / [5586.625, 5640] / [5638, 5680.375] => 4.19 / 9.69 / 9.17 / 10.2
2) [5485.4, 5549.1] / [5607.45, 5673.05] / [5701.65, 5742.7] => 2.92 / 9.45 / 9.81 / 10.8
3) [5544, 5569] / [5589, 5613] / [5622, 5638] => 2.56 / 10.2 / 8.84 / 9.72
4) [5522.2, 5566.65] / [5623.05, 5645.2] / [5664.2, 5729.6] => 1.07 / 10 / 9.8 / 10.5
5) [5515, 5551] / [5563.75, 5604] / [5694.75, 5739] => 4.59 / 9.88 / 8.95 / 10.7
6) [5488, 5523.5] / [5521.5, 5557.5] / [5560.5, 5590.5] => -2.83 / 9.22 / 9.98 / 9.29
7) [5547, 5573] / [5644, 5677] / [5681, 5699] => 1.08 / 10.1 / 10.2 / 10.7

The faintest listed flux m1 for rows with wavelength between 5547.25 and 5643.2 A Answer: 7.77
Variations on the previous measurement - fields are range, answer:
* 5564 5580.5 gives 8.9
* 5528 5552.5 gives 9.53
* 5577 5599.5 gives 7.87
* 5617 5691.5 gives 8.72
